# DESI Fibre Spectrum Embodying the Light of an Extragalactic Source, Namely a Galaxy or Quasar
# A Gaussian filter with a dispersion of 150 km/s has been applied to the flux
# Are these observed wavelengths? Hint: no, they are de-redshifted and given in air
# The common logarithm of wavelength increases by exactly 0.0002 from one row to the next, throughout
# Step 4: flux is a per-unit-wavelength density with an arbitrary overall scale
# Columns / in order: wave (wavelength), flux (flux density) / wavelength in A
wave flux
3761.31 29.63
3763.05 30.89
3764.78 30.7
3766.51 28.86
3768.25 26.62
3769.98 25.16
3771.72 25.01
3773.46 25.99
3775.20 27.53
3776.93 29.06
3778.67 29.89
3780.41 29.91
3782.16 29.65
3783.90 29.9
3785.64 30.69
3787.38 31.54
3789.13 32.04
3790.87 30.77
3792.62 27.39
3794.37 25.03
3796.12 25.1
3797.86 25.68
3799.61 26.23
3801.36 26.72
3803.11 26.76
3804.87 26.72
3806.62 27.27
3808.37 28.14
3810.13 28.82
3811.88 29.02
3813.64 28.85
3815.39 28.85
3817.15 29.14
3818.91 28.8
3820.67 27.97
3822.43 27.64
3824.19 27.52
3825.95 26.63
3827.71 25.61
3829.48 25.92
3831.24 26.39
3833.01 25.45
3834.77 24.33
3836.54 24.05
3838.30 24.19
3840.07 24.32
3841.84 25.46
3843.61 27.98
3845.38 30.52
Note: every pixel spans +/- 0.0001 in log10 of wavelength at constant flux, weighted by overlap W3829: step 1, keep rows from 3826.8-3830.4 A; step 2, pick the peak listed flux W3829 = 25.92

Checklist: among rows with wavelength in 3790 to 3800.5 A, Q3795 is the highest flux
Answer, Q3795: 30.77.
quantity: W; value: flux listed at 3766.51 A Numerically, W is 28.86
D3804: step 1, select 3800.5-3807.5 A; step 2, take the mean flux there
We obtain 26.9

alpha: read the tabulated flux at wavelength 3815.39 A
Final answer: 28.85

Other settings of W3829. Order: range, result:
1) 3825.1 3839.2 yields 26.63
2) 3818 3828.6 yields 28.8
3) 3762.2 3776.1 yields 30.89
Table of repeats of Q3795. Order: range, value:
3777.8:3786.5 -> 30.69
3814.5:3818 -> 29.14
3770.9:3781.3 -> 29.91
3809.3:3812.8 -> 29.02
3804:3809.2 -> 28.14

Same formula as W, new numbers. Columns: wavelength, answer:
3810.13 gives 28.82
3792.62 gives 27.39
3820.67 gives 27.97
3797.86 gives 25.68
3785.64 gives 30.69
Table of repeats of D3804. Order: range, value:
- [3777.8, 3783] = 29.8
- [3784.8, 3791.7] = 31.3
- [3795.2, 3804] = 26.1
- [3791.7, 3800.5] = 25.9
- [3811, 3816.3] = 28.9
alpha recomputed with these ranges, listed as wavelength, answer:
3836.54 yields 24.05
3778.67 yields 29.89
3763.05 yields 30.89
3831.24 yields 26.39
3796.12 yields 25.1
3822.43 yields 27.64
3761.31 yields 29.63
